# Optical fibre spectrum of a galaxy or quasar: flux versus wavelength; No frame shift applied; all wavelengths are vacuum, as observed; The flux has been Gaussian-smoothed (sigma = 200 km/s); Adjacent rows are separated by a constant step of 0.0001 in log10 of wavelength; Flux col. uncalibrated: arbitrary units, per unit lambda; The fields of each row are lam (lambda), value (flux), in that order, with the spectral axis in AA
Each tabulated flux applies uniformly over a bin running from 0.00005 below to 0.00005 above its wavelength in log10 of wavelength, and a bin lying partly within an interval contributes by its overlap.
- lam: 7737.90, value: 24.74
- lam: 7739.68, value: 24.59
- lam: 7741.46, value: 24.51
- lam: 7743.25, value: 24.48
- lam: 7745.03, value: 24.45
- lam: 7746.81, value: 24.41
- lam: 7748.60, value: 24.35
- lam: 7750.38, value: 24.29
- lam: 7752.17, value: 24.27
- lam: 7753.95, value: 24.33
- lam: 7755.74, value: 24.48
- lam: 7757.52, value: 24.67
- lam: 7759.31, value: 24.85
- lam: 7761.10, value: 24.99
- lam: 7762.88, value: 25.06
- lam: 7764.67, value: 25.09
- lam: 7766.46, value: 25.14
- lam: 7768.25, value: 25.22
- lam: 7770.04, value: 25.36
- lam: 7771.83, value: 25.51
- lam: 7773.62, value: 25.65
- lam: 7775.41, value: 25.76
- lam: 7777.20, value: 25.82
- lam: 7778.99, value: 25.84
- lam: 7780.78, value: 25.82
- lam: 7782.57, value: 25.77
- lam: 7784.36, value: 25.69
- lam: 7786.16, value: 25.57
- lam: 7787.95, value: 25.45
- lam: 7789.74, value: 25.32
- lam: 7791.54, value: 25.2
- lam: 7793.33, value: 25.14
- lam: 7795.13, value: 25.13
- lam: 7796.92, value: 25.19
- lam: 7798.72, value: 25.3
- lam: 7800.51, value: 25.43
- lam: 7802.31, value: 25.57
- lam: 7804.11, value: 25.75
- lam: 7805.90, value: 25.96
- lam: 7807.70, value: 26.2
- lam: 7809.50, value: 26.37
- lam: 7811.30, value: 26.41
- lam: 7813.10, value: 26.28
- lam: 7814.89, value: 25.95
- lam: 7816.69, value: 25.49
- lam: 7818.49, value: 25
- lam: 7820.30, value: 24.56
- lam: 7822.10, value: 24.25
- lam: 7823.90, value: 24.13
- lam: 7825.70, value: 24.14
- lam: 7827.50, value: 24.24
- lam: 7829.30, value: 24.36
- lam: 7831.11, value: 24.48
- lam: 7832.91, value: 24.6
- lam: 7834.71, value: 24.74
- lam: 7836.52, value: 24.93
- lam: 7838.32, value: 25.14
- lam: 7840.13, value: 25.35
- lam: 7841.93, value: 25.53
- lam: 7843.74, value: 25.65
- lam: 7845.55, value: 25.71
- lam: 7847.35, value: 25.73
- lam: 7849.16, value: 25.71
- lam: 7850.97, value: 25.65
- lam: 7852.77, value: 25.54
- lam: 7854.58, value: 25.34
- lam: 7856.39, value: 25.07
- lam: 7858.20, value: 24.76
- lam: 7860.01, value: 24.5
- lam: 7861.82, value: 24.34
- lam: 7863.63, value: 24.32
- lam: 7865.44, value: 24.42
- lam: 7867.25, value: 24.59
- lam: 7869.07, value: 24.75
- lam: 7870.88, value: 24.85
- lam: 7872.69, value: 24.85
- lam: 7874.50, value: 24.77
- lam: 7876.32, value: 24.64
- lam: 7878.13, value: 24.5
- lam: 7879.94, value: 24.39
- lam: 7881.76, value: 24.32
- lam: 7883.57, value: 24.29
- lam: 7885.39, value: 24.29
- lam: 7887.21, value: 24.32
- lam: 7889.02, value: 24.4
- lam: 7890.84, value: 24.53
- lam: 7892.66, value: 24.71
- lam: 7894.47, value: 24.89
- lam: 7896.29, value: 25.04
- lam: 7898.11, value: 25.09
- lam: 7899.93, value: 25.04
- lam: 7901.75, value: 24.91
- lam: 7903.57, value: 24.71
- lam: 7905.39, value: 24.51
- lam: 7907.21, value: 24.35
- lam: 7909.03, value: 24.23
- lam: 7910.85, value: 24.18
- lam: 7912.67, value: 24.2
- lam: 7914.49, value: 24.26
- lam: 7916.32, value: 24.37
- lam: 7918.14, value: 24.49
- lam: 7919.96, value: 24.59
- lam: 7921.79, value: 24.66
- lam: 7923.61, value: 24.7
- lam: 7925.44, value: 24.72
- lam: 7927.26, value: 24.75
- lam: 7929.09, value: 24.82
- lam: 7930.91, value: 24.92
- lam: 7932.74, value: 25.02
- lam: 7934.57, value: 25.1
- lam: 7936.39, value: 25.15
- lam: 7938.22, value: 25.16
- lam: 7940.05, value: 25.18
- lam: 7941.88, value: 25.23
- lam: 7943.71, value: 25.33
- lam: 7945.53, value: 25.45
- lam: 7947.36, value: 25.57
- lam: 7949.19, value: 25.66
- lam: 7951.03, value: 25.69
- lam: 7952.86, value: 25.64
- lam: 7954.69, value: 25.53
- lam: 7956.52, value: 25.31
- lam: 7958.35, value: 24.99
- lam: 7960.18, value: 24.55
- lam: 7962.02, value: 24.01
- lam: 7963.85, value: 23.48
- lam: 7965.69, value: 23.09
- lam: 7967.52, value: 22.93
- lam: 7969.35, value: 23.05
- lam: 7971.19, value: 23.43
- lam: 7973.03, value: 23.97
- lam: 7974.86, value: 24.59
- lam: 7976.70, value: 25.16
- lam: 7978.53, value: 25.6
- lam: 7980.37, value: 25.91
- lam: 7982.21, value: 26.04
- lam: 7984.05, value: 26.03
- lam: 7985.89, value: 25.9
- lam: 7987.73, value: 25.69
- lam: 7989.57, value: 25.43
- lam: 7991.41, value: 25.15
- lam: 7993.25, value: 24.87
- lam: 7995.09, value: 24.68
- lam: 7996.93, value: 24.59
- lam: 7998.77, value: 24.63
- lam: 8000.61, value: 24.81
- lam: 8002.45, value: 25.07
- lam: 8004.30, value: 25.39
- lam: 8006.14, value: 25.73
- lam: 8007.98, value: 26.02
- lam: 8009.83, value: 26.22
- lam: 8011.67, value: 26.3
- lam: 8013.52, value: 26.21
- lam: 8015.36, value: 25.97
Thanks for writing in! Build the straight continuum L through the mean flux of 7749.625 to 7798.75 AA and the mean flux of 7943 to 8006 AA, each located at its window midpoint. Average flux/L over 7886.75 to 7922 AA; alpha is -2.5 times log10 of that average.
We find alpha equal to 0.02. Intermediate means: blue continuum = 25.2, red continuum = 24.9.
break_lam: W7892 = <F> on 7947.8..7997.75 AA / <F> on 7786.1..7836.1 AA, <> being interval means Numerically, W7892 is 1.0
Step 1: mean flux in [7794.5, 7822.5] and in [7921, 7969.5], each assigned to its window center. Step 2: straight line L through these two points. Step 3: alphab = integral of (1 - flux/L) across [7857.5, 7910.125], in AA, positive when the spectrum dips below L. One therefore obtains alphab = 1.2 AA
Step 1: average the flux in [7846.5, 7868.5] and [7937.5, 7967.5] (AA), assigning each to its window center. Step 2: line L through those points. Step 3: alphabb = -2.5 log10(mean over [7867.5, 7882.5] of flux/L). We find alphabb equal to 0.02 mag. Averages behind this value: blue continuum 25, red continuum 24.9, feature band 24.6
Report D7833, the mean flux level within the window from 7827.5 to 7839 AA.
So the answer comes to 24.7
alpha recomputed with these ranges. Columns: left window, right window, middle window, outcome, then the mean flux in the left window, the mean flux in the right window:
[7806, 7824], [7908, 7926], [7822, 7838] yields 0.039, 25.5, 24.4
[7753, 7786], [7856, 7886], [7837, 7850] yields -0.033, 25.3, 24.6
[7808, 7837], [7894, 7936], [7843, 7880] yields -0.004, 25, 24.7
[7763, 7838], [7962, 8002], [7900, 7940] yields 0.010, 25.3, 24.7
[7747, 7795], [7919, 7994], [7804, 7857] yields -0.008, 25.2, 24.9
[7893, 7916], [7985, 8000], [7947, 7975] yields 0.022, 24.6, 25.1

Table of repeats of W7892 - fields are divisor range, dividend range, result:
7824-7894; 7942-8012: 1.01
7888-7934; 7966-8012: 1.02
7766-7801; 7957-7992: 0.97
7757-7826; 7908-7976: 0.97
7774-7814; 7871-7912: 0.96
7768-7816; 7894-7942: 0.96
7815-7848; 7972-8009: 1.01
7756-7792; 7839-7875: 0.99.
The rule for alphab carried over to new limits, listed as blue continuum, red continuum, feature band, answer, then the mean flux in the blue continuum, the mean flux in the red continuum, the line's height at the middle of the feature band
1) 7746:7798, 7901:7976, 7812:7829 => 0.08 AA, 25.1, 24.6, 25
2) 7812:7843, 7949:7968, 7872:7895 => 0.24 AA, 24.9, 24.6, 24.8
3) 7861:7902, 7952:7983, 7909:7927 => 0.09 AA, 24.6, 24.5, 24.6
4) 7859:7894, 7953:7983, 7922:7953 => -0.82 AA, 24.5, 24.5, 24.5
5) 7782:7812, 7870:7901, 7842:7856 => -0.31 AA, 25.6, 24.6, 25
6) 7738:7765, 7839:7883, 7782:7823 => -1.25 AA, 24.6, 25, 24.8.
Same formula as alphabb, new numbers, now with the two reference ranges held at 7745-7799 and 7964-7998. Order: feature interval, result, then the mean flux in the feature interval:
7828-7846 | 0.00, 25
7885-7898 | 0.01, 24.6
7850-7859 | -0.01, 25.3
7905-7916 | 0.03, 24.3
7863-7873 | 0.01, 24.6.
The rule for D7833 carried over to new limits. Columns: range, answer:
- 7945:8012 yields 25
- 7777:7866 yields 25.3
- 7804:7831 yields 25.2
